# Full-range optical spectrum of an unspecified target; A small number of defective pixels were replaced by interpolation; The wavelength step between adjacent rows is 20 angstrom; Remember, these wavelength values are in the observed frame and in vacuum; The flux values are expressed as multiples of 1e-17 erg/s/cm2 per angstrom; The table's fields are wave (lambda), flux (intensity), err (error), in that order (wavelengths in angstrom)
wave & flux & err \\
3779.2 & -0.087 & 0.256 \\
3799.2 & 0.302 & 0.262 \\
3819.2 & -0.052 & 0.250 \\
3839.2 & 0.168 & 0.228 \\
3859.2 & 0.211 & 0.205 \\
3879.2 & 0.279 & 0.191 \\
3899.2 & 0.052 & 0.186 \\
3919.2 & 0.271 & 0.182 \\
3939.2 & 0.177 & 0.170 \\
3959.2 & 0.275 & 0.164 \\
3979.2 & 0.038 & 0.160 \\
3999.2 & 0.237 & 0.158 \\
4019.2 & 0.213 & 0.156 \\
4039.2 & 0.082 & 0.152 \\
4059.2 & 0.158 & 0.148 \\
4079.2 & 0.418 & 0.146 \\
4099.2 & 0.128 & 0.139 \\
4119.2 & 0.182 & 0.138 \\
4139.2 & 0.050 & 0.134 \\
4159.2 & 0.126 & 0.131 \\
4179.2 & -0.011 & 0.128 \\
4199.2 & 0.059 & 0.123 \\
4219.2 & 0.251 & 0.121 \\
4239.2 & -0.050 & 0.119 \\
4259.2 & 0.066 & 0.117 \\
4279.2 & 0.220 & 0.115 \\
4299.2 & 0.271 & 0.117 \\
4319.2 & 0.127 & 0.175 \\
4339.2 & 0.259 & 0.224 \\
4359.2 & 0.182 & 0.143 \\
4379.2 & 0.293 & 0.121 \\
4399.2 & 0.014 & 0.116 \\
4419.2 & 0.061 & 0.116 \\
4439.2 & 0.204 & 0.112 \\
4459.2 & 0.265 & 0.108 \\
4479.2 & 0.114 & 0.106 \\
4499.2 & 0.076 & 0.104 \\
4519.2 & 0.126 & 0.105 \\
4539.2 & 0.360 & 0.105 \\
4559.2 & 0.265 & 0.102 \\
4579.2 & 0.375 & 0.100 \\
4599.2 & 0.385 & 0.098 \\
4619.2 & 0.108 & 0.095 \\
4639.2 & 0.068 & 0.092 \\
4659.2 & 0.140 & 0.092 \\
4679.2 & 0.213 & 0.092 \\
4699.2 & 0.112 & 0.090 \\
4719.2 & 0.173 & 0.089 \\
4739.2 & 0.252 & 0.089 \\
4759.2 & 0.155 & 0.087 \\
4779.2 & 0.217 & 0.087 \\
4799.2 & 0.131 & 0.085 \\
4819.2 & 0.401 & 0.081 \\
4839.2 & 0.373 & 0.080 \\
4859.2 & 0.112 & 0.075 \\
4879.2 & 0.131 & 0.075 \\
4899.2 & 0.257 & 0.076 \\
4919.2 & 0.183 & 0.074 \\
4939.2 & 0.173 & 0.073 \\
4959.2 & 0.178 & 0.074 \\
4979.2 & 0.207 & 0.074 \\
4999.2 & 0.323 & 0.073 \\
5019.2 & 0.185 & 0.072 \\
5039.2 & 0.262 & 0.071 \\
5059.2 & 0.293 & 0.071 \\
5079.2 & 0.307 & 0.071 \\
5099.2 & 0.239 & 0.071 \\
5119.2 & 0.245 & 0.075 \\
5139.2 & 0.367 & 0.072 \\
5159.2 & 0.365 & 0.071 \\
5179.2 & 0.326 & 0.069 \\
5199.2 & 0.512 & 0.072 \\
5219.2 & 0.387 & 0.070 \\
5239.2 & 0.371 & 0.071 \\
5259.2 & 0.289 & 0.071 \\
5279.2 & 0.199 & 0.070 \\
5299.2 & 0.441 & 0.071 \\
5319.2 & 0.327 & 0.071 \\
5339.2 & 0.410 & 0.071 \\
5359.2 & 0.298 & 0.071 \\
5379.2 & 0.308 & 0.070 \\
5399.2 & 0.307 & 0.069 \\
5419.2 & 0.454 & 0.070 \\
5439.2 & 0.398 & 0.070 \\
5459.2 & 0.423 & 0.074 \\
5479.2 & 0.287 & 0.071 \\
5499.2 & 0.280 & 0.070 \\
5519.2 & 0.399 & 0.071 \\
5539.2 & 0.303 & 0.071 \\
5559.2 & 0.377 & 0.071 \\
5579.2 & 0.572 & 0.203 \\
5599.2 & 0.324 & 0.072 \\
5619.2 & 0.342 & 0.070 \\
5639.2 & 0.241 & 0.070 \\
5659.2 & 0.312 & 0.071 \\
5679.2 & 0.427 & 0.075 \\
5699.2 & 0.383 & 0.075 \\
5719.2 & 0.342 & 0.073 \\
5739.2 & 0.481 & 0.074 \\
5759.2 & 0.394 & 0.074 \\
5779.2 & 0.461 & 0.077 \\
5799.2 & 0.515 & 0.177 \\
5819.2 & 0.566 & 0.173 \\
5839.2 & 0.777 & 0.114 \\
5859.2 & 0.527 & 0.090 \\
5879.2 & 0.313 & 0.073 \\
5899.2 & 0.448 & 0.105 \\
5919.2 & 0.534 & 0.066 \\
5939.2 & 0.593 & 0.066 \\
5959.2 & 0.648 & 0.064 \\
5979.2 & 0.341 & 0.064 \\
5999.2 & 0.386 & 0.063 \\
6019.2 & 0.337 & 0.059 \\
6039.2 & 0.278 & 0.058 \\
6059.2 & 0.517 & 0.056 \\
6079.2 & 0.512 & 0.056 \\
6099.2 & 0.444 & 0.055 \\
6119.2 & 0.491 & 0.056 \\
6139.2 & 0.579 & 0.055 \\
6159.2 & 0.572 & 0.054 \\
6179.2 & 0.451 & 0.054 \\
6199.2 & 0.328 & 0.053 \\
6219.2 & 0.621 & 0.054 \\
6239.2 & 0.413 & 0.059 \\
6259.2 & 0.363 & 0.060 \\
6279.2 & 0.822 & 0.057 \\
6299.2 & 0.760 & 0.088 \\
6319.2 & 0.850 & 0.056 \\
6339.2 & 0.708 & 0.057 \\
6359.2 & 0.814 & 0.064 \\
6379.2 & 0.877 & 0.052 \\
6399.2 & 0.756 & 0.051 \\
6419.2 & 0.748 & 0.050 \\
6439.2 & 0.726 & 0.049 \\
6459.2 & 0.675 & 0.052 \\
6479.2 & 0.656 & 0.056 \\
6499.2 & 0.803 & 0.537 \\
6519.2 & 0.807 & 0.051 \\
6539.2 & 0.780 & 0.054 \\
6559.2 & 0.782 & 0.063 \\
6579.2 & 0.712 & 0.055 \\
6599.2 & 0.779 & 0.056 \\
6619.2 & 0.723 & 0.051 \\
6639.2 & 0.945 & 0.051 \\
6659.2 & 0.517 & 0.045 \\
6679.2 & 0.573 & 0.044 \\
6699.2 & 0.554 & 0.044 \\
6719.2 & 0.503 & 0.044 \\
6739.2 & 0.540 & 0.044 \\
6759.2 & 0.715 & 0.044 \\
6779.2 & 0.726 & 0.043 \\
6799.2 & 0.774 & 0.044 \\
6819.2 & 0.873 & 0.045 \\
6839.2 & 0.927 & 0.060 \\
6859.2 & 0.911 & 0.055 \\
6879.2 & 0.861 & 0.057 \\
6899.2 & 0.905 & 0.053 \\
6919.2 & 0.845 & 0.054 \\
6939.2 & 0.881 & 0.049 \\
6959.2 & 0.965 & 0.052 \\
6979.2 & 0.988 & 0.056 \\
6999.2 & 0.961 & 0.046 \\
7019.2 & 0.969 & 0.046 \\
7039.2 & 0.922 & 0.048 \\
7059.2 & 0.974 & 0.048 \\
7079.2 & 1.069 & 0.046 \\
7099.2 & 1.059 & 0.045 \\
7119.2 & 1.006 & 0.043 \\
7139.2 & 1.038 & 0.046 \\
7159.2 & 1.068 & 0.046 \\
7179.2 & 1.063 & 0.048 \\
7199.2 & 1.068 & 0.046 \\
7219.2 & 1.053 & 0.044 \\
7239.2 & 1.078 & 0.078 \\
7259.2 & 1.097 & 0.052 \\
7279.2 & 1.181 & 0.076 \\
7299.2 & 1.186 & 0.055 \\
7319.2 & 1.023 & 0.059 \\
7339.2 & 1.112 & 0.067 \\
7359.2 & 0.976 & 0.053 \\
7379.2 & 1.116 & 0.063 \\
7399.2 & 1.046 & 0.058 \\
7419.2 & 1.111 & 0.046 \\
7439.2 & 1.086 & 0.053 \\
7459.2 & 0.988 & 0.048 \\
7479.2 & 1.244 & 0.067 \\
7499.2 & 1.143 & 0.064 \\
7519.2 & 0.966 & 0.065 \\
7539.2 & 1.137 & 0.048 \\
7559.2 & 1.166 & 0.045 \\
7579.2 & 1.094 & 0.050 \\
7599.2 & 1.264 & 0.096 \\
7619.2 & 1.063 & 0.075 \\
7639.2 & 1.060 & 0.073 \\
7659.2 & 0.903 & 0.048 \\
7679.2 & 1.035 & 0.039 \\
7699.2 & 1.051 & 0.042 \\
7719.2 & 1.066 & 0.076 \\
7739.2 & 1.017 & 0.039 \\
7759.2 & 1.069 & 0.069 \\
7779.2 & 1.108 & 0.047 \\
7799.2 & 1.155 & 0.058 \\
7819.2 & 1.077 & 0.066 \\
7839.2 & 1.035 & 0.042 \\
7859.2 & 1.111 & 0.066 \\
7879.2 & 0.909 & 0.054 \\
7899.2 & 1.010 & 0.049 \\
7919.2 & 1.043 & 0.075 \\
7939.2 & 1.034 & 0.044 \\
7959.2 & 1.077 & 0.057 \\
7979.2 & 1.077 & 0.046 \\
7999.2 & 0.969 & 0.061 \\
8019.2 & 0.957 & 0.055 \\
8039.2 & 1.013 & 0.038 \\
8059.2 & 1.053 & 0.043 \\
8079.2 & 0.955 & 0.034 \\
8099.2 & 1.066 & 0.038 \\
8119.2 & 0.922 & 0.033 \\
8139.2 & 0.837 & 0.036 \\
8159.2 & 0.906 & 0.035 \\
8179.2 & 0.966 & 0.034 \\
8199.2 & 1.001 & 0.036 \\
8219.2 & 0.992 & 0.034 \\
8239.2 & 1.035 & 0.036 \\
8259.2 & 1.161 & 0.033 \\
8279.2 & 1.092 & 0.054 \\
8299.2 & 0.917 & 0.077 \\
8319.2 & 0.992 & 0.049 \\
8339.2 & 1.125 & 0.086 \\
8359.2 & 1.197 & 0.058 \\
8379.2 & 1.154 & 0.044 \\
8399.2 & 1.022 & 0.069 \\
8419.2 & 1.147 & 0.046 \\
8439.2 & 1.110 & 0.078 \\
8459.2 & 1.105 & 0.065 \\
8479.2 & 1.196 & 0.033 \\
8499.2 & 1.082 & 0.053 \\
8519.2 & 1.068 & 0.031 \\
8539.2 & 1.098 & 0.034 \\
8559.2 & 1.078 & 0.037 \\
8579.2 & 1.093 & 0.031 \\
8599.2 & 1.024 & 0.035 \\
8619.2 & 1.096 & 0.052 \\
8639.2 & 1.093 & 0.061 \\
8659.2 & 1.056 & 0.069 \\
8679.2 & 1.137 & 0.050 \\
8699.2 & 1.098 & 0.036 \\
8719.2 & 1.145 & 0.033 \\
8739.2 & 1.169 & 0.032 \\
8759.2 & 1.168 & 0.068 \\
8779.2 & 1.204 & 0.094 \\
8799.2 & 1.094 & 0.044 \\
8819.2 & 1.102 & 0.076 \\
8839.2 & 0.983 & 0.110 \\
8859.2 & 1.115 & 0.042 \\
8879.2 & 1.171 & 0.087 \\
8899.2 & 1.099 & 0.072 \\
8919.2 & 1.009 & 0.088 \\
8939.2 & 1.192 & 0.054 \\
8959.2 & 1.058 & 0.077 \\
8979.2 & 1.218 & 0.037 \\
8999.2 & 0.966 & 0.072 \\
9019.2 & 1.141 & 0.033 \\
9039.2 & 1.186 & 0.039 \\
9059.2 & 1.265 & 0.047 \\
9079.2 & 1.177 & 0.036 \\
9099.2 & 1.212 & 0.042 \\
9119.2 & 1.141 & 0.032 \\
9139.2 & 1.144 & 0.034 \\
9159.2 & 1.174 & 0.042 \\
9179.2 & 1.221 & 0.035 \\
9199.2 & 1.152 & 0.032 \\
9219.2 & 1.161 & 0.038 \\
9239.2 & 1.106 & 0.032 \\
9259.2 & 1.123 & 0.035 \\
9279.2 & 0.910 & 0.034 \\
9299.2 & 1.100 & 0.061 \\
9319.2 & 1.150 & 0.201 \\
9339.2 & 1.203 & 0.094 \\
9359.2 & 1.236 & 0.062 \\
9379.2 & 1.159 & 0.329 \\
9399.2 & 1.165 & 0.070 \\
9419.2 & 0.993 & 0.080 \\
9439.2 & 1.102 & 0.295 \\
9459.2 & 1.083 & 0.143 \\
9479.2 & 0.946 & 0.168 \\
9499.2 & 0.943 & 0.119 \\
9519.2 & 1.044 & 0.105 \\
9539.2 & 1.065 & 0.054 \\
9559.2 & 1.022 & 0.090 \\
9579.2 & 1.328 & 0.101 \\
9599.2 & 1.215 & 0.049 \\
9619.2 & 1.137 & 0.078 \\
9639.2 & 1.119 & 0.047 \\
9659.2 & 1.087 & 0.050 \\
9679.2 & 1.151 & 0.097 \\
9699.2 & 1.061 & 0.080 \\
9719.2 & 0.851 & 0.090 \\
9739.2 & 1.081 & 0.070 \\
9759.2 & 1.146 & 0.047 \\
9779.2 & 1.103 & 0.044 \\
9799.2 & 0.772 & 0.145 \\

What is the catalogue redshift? 0.57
